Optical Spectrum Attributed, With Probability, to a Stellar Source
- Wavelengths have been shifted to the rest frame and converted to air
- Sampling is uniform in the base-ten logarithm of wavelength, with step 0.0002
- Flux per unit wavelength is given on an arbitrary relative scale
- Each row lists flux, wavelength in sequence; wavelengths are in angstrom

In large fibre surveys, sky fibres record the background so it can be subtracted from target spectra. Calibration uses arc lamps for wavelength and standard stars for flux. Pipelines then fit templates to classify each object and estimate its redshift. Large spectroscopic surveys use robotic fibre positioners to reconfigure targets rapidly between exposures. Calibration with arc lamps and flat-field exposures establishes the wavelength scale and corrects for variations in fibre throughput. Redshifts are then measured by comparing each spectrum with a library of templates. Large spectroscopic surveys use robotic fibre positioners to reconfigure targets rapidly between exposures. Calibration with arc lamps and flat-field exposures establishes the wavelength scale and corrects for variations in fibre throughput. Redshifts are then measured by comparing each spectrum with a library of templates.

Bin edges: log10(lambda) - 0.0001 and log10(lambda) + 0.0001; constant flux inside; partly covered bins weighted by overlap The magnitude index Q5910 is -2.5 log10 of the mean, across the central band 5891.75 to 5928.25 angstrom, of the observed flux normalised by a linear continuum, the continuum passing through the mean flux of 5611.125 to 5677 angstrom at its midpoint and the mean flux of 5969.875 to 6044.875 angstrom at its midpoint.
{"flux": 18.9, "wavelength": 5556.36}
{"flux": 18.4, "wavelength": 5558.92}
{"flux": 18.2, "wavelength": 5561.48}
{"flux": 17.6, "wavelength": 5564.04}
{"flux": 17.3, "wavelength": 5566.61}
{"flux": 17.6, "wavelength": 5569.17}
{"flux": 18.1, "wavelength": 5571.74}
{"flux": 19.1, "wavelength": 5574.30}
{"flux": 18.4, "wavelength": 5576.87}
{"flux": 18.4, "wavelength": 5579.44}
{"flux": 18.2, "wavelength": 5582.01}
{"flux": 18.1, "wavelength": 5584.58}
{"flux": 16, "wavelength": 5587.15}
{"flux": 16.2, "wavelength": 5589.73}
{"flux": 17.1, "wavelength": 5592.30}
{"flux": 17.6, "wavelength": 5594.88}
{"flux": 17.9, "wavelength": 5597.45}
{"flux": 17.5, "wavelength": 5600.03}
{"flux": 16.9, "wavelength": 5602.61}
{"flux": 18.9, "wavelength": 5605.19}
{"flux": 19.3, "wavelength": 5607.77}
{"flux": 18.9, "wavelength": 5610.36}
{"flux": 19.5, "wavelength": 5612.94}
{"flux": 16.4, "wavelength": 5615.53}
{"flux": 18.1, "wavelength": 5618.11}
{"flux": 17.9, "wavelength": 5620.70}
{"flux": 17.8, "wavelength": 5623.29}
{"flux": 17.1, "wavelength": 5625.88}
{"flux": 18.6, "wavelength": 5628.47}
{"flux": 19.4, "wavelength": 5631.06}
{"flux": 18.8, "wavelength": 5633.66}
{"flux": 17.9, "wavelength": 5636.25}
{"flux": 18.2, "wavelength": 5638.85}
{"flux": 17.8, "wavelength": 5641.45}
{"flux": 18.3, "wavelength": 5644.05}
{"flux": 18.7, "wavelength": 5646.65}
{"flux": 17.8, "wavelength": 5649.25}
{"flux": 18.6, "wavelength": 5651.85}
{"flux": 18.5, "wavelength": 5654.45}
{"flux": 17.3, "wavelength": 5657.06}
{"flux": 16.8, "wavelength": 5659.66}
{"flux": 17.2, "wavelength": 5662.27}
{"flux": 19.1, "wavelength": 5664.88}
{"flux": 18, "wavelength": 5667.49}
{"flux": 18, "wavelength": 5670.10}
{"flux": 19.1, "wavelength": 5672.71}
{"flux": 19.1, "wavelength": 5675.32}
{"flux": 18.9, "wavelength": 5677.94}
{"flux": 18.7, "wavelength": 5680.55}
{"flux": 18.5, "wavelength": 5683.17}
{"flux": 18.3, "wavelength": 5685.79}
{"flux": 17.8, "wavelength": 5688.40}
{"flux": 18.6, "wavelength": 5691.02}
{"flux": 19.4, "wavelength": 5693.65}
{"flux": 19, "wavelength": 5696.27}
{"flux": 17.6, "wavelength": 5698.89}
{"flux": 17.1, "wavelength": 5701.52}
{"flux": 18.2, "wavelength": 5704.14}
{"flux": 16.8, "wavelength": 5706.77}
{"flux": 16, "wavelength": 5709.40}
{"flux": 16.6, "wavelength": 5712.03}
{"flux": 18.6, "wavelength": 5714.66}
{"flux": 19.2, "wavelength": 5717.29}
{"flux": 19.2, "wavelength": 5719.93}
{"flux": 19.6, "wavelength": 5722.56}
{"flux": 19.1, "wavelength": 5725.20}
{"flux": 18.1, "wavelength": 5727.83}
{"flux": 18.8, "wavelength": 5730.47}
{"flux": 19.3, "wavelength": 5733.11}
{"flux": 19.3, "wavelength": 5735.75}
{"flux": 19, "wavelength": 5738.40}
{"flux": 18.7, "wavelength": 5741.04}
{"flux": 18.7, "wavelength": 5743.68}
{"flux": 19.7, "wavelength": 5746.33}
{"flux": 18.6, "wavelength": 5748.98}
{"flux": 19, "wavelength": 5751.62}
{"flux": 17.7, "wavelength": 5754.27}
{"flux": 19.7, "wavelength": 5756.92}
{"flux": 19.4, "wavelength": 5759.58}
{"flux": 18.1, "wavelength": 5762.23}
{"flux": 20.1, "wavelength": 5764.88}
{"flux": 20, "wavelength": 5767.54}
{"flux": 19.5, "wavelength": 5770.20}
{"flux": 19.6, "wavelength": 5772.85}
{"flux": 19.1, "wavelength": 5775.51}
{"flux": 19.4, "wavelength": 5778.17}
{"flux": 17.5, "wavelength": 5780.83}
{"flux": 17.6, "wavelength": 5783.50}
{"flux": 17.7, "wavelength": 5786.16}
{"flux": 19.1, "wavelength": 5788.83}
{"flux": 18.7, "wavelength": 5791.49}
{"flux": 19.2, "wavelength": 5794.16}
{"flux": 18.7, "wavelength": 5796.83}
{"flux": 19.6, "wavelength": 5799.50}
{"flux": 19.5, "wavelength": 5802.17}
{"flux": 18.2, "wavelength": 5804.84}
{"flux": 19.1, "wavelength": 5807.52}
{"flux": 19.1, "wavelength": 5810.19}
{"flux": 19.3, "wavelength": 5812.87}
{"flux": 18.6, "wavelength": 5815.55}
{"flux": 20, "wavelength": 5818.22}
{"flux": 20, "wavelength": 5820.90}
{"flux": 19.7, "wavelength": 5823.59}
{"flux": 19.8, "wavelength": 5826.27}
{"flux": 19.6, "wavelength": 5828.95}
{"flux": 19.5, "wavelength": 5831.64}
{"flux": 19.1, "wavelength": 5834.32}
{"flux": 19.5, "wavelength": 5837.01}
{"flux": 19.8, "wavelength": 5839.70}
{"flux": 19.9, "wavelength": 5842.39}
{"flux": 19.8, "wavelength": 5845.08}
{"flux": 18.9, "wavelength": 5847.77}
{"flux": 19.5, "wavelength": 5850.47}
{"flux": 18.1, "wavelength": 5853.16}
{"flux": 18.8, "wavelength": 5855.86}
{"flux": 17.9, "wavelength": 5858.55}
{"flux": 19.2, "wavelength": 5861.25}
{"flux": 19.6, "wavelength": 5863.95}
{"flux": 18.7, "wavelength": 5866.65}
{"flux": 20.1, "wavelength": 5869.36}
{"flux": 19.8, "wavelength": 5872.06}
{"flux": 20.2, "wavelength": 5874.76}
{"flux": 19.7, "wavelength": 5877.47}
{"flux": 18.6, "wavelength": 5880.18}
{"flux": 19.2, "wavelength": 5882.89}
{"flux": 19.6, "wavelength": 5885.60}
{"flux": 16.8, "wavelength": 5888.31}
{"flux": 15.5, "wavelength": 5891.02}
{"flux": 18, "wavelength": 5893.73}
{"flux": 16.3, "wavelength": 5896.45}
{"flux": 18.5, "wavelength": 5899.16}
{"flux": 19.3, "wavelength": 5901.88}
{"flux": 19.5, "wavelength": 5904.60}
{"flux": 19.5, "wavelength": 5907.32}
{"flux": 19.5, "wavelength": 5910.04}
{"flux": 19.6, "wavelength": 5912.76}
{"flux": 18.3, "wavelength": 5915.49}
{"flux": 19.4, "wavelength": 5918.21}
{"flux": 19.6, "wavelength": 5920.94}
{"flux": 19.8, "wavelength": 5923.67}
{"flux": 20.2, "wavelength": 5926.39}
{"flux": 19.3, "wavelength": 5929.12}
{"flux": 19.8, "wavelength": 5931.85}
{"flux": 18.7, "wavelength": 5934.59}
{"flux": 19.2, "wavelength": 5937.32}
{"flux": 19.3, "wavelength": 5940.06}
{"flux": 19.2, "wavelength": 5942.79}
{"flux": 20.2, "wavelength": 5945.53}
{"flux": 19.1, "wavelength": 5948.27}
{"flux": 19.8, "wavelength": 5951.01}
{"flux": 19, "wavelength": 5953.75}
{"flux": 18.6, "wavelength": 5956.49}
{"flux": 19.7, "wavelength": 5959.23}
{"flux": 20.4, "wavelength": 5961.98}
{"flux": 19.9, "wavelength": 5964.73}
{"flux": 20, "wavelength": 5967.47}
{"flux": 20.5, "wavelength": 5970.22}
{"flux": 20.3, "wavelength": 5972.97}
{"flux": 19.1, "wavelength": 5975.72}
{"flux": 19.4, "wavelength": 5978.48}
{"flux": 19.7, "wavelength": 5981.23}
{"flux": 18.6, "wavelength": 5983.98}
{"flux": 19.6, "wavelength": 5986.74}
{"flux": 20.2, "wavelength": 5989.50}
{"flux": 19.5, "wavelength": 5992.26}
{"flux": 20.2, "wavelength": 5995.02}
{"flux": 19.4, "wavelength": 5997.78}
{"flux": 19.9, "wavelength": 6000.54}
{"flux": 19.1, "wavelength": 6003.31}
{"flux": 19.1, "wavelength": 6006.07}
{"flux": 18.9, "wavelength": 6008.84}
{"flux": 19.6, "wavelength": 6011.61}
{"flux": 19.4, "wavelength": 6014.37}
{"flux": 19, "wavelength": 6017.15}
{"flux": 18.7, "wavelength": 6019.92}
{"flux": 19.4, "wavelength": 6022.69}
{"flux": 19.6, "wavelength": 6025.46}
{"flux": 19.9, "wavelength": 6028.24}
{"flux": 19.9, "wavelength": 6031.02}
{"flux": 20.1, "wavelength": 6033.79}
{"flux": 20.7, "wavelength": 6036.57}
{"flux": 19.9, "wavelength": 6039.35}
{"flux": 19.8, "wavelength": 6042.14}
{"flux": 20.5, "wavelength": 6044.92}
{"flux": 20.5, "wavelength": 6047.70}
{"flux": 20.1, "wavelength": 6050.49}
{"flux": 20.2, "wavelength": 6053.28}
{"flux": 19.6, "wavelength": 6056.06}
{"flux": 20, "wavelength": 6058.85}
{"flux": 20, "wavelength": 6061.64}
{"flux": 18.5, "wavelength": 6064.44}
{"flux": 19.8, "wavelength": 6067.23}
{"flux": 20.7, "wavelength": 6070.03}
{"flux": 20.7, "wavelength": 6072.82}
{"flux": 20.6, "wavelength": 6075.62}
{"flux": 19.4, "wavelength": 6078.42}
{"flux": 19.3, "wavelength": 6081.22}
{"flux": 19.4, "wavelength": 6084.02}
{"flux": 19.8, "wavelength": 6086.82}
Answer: 0.01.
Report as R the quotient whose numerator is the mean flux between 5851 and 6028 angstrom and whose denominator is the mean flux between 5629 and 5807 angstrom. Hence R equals 1.0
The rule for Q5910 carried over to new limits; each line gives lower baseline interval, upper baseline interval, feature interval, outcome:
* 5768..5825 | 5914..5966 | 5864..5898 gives 0.04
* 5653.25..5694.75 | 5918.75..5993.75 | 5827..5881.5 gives -0.01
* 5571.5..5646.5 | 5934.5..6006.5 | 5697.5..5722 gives 0.04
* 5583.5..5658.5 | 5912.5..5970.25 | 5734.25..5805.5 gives -0.02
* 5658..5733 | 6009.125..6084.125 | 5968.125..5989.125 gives -0.01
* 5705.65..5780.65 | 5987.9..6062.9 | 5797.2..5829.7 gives -0.02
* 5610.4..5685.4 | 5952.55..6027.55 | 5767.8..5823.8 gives -0.01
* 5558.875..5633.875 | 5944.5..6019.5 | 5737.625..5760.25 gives -0.02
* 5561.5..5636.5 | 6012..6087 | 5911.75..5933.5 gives -0.01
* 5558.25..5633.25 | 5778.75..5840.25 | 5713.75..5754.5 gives -0.02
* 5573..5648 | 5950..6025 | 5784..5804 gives -0.01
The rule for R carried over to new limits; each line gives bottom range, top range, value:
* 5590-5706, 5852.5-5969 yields 1.05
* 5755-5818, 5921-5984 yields 1.03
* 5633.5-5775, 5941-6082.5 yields 1.06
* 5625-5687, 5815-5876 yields 1.06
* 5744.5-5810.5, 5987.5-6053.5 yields 1.04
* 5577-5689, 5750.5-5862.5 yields 1.06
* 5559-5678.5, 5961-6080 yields 1.10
